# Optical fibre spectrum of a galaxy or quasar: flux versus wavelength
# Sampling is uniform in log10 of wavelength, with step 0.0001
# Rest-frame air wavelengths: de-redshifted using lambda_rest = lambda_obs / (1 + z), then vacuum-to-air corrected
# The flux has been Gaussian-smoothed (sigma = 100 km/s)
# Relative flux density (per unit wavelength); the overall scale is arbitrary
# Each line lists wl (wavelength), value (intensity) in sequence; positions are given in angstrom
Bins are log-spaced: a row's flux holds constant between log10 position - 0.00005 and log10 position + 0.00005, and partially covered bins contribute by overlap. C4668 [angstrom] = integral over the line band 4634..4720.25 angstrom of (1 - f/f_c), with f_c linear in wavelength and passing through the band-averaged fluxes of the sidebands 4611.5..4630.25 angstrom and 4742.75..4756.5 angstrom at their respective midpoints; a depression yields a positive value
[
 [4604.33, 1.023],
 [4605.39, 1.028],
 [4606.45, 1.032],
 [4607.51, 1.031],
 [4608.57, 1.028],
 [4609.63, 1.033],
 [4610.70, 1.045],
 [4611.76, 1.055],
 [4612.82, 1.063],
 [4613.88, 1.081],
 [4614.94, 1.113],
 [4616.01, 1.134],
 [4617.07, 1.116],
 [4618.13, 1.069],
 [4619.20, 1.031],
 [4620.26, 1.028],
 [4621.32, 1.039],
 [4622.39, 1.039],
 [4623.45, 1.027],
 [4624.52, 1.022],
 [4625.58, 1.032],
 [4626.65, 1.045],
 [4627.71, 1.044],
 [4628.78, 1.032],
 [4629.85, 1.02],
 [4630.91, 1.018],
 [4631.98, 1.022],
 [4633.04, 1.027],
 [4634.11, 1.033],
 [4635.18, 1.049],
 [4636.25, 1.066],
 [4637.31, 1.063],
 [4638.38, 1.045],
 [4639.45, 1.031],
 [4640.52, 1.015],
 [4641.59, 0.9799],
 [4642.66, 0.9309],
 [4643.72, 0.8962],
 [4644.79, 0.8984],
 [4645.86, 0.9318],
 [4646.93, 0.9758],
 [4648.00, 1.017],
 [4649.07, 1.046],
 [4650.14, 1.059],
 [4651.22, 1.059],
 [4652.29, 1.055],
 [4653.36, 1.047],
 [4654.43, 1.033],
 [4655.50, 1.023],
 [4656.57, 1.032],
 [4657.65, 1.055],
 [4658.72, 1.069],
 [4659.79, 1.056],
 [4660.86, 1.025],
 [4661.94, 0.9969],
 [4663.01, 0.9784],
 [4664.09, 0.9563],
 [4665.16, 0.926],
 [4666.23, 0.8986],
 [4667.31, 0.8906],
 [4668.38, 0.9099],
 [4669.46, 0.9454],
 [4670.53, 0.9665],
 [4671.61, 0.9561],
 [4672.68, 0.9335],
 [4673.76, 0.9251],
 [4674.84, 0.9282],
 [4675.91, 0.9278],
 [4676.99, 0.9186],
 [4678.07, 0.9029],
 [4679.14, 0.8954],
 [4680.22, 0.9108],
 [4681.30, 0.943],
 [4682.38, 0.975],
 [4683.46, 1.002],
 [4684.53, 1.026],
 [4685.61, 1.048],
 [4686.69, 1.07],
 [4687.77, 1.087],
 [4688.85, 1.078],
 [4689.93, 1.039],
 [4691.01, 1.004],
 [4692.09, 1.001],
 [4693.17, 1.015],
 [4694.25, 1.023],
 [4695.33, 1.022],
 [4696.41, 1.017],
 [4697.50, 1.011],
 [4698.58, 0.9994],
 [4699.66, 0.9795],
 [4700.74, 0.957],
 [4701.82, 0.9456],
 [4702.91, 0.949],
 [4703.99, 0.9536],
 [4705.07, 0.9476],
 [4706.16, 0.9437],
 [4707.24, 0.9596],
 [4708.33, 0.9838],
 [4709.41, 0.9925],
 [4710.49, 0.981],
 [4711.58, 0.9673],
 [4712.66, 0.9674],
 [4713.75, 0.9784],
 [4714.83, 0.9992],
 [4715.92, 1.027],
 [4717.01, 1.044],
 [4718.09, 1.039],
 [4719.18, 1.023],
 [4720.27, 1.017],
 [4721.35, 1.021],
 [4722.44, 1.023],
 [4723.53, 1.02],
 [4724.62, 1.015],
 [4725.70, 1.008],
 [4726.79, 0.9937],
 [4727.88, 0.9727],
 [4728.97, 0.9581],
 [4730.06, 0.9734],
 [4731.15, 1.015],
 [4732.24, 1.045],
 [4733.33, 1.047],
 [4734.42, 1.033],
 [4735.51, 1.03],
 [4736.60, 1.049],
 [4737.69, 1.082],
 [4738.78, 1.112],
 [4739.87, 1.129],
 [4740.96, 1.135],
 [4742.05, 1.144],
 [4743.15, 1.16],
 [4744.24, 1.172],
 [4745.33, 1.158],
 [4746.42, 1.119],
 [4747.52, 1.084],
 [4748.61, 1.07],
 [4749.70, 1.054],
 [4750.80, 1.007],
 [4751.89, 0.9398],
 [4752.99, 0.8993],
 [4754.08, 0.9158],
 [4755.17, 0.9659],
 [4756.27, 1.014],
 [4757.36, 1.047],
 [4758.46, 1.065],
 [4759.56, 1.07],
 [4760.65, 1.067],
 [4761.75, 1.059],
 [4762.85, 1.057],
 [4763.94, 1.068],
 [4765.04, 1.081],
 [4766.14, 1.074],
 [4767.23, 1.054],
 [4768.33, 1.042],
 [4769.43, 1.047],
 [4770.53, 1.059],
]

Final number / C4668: 4.85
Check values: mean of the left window 1.06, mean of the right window 1.04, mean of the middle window 0.991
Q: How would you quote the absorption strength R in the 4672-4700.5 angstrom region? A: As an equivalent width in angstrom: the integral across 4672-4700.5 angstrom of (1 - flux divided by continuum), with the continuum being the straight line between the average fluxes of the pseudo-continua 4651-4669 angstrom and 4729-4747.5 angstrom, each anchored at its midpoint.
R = 1.1 angstrom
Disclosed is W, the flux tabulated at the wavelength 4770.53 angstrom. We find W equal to 1.059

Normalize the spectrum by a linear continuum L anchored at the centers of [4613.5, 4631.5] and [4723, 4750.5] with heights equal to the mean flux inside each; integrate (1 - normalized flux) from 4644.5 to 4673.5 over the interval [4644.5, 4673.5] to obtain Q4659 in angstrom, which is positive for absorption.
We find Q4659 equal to 1.8 angstrom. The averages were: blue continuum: 1.05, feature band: 0.99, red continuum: 1.06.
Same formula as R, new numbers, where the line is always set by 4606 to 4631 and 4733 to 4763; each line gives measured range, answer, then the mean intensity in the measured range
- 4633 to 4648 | 0.8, 0.995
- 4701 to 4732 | 2.0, 0.99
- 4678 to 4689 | 0.6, 0.996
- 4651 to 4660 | 0.0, 1.05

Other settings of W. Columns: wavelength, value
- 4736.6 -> 1.049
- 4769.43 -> 1.047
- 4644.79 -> 0.8984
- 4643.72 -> 0.8962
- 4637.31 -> 1.063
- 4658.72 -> 1.069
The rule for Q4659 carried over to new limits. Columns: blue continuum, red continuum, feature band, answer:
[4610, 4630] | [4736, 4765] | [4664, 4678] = 1.7 angstrom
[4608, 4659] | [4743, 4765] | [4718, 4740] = 0.4 angstrom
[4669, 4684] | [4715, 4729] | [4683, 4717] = -0.8 angstrom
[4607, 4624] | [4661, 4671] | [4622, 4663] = -1.0 angstrom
